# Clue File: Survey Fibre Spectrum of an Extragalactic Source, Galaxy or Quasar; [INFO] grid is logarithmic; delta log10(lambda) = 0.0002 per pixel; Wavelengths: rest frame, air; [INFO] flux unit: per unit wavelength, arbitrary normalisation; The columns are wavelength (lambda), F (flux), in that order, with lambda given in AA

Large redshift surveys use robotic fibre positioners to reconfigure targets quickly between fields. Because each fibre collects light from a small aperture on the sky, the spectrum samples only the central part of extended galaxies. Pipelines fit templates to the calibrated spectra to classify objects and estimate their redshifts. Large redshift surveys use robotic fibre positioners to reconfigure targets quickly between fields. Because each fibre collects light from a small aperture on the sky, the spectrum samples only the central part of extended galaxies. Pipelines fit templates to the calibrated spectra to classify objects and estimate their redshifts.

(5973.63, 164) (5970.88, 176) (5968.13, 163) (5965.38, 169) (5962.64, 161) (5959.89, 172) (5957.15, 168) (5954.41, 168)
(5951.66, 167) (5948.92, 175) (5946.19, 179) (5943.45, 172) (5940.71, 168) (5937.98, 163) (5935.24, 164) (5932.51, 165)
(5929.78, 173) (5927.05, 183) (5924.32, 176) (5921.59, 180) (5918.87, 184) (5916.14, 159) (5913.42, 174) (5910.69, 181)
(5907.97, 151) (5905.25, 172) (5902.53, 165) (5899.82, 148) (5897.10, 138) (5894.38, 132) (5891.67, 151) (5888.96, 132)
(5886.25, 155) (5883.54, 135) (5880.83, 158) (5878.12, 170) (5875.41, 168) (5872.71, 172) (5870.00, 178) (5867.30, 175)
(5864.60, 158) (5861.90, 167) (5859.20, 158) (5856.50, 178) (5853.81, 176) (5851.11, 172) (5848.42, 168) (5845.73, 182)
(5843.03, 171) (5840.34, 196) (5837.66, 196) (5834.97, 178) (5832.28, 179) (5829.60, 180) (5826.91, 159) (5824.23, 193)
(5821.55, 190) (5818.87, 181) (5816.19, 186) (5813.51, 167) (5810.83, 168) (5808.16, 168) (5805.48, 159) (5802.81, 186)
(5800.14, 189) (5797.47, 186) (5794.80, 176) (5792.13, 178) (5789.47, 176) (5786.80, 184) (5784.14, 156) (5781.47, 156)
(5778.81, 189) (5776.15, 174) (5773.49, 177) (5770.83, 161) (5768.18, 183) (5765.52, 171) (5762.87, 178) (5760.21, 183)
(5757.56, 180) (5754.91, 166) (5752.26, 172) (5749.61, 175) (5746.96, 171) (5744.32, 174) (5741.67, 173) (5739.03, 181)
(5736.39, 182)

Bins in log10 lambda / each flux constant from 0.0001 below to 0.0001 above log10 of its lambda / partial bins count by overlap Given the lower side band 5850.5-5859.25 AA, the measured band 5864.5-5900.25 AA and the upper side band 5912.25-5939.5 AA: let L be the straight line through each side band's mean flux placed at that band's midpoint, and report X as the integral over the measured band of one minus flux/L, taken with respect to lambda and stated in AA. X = 3.6 AA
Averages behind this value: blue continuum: 173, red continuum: 172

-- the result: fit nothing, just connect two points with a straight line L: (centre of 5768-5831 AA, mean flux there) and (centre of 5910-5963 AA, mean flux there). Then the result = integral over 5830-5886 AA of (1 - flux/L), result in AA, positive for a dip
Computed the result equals 0.8 AA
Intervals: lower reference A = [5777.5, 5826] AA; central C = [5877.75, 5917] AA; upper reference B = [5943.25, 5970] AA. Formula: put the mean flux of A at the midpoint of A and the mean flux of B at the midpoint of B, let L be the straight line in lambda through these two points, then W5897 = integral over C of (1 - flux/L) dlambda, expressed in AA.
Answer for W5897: 4.09 AA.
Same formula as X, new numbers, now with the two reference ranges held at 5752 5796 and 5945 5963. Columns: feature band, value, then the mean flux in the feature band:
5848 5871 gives 0.3 AA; 170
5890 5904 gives 2.0 AA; 147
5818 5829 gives -0.5 AA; 181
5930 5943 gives 0.4 AA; 166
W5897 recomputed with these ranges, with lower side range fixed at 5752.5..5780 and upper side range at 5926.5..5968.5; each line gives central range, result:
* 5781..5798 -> 0.2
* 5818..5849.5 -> -1.4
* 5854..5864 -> 0.3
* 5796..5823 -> -0.6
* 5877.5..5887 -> 1.0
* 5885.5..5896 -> 1.8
